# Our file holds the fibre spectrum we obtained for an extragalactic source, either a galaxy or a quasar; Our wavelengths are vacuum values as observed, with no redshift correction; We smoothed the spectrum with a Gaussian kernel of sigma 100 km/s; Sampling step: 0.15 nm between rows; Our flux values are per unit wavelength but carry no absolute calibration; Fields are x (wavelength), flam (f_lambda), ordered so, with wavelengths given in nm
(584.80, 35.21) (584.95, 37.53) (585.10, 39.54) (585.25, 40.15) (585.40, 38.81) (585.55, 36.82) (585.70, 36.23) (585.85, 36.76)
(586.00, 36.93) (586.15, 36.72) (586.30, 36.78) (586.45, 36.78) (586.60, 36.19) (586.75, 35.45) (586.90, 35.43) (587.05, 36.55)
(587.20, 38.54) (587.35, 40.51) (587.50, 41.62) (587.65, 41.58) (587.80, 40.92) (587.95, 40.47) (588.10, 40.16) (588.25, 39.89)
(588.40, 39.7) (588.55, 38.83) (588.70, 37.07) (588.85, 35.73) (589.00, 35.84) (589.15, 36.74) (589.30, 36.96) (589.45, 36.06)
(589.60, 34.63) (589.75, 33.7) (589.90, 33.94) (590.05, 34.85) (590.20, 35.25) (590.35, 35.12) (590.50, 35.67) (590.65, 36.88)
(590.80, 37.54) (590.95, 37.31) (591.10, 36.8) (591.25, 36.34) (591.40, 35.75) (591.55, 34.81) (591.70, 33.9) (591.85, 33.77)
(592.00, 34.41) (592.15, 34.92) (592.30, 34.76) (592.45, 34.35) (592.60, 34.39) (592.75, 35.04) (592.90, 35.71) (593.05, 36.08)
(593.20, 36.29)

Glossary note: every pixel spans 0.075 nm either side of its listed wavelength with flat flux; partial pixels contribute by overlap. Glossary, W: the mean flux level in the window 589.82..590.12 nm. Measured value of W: 34.4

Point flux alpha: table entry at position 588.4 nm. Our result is 39.7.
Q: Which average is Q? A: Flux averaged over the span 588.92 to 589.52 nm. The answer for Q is 36.4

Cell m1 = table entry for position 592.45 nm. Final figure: 34.35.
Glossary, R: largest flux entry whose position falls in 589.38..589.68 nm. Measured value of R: 36.06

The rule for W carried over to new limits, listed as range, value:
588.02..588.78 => 39.1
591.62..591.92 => 33.9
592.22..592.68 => 34.5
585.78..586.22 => 36.8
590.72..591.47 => 36.8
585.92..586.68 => 36.7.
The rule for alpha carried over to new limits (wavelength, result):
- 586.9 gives 35.43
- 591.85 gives 33.77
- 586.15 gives 36.72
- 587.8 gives 40.92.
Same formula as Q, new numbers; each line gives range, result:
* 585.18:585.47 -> 39.5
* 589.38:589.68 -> 35.3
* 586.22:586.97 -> 36.1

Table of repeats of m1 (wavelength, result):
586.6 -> 36.19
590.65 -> 36.88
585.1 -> 39.54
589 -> 35.84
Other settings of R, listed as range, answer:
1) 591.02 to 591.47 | 36.8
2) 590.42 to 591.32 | 37.54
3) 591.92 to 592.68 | 34.92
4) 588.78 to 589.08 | 35.84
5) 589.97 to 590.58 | 35.67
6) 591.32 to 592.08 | 35.75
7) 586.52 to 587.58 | 41.62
